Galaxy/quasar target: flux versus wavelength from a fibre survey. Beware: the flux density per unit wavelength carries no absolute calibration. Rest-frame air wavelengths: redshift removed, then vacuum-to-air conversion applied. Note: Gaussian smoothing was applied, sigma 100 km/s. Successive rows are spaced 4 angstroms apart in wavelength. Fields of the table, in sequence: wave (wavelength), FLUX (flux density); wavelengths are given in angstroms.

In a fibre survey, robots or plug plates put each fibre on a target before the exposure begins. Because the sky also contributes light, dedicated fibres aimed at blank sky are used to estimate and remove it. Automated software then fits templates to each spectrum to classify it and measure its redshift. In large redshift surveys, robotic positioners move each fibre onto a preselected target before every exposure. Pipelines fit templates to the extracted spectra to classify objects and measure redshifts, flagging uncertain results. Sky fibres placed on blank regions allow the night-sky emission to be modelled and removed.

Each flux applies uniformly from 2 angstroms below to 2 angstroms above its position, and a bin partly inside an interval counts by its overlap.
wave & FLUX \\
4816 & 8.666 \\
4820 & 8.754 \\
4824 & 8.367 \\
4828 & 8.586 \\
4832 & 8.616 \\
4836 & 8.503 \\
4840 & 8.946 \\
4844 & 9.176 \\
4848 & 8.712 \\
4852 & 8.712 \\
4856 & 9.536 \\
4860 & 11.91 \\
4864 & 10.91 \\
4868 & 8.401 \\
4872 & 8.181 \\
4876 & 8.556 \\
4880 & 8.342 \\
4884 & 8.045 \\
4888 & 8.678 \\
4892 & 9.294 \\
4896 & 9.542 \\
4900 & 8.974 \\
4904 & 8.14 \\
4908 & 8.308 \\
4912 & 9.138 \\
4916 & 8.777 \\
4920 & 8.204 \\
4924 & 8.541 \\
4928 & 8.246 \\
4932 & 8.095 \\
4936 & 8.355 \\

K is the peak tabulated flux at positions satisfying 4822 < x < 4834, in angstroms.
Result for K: 8.616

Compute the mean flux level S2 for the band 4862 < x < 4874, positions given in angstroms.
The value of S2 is 9.16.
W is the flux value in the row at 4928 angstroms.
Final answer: 8.246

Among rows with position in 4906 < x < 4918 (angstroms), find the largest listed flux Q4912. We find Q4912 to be 9.138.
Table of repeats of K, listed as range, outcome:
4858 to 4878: 11.91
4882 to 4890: 8.678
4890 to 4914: 9.542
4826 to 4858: 9.536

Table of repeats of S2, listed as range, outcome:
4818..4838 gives 8.57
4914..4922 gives 8.49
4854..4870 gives 10.2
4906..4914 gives 8.72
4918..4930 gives 8.33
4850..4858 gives 9.12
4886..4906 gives 8.93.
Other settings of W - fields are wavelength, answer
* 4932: 8.095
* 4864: 10.91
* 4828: 8.586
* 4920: 8.204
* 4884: 8.045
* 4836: 8.503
